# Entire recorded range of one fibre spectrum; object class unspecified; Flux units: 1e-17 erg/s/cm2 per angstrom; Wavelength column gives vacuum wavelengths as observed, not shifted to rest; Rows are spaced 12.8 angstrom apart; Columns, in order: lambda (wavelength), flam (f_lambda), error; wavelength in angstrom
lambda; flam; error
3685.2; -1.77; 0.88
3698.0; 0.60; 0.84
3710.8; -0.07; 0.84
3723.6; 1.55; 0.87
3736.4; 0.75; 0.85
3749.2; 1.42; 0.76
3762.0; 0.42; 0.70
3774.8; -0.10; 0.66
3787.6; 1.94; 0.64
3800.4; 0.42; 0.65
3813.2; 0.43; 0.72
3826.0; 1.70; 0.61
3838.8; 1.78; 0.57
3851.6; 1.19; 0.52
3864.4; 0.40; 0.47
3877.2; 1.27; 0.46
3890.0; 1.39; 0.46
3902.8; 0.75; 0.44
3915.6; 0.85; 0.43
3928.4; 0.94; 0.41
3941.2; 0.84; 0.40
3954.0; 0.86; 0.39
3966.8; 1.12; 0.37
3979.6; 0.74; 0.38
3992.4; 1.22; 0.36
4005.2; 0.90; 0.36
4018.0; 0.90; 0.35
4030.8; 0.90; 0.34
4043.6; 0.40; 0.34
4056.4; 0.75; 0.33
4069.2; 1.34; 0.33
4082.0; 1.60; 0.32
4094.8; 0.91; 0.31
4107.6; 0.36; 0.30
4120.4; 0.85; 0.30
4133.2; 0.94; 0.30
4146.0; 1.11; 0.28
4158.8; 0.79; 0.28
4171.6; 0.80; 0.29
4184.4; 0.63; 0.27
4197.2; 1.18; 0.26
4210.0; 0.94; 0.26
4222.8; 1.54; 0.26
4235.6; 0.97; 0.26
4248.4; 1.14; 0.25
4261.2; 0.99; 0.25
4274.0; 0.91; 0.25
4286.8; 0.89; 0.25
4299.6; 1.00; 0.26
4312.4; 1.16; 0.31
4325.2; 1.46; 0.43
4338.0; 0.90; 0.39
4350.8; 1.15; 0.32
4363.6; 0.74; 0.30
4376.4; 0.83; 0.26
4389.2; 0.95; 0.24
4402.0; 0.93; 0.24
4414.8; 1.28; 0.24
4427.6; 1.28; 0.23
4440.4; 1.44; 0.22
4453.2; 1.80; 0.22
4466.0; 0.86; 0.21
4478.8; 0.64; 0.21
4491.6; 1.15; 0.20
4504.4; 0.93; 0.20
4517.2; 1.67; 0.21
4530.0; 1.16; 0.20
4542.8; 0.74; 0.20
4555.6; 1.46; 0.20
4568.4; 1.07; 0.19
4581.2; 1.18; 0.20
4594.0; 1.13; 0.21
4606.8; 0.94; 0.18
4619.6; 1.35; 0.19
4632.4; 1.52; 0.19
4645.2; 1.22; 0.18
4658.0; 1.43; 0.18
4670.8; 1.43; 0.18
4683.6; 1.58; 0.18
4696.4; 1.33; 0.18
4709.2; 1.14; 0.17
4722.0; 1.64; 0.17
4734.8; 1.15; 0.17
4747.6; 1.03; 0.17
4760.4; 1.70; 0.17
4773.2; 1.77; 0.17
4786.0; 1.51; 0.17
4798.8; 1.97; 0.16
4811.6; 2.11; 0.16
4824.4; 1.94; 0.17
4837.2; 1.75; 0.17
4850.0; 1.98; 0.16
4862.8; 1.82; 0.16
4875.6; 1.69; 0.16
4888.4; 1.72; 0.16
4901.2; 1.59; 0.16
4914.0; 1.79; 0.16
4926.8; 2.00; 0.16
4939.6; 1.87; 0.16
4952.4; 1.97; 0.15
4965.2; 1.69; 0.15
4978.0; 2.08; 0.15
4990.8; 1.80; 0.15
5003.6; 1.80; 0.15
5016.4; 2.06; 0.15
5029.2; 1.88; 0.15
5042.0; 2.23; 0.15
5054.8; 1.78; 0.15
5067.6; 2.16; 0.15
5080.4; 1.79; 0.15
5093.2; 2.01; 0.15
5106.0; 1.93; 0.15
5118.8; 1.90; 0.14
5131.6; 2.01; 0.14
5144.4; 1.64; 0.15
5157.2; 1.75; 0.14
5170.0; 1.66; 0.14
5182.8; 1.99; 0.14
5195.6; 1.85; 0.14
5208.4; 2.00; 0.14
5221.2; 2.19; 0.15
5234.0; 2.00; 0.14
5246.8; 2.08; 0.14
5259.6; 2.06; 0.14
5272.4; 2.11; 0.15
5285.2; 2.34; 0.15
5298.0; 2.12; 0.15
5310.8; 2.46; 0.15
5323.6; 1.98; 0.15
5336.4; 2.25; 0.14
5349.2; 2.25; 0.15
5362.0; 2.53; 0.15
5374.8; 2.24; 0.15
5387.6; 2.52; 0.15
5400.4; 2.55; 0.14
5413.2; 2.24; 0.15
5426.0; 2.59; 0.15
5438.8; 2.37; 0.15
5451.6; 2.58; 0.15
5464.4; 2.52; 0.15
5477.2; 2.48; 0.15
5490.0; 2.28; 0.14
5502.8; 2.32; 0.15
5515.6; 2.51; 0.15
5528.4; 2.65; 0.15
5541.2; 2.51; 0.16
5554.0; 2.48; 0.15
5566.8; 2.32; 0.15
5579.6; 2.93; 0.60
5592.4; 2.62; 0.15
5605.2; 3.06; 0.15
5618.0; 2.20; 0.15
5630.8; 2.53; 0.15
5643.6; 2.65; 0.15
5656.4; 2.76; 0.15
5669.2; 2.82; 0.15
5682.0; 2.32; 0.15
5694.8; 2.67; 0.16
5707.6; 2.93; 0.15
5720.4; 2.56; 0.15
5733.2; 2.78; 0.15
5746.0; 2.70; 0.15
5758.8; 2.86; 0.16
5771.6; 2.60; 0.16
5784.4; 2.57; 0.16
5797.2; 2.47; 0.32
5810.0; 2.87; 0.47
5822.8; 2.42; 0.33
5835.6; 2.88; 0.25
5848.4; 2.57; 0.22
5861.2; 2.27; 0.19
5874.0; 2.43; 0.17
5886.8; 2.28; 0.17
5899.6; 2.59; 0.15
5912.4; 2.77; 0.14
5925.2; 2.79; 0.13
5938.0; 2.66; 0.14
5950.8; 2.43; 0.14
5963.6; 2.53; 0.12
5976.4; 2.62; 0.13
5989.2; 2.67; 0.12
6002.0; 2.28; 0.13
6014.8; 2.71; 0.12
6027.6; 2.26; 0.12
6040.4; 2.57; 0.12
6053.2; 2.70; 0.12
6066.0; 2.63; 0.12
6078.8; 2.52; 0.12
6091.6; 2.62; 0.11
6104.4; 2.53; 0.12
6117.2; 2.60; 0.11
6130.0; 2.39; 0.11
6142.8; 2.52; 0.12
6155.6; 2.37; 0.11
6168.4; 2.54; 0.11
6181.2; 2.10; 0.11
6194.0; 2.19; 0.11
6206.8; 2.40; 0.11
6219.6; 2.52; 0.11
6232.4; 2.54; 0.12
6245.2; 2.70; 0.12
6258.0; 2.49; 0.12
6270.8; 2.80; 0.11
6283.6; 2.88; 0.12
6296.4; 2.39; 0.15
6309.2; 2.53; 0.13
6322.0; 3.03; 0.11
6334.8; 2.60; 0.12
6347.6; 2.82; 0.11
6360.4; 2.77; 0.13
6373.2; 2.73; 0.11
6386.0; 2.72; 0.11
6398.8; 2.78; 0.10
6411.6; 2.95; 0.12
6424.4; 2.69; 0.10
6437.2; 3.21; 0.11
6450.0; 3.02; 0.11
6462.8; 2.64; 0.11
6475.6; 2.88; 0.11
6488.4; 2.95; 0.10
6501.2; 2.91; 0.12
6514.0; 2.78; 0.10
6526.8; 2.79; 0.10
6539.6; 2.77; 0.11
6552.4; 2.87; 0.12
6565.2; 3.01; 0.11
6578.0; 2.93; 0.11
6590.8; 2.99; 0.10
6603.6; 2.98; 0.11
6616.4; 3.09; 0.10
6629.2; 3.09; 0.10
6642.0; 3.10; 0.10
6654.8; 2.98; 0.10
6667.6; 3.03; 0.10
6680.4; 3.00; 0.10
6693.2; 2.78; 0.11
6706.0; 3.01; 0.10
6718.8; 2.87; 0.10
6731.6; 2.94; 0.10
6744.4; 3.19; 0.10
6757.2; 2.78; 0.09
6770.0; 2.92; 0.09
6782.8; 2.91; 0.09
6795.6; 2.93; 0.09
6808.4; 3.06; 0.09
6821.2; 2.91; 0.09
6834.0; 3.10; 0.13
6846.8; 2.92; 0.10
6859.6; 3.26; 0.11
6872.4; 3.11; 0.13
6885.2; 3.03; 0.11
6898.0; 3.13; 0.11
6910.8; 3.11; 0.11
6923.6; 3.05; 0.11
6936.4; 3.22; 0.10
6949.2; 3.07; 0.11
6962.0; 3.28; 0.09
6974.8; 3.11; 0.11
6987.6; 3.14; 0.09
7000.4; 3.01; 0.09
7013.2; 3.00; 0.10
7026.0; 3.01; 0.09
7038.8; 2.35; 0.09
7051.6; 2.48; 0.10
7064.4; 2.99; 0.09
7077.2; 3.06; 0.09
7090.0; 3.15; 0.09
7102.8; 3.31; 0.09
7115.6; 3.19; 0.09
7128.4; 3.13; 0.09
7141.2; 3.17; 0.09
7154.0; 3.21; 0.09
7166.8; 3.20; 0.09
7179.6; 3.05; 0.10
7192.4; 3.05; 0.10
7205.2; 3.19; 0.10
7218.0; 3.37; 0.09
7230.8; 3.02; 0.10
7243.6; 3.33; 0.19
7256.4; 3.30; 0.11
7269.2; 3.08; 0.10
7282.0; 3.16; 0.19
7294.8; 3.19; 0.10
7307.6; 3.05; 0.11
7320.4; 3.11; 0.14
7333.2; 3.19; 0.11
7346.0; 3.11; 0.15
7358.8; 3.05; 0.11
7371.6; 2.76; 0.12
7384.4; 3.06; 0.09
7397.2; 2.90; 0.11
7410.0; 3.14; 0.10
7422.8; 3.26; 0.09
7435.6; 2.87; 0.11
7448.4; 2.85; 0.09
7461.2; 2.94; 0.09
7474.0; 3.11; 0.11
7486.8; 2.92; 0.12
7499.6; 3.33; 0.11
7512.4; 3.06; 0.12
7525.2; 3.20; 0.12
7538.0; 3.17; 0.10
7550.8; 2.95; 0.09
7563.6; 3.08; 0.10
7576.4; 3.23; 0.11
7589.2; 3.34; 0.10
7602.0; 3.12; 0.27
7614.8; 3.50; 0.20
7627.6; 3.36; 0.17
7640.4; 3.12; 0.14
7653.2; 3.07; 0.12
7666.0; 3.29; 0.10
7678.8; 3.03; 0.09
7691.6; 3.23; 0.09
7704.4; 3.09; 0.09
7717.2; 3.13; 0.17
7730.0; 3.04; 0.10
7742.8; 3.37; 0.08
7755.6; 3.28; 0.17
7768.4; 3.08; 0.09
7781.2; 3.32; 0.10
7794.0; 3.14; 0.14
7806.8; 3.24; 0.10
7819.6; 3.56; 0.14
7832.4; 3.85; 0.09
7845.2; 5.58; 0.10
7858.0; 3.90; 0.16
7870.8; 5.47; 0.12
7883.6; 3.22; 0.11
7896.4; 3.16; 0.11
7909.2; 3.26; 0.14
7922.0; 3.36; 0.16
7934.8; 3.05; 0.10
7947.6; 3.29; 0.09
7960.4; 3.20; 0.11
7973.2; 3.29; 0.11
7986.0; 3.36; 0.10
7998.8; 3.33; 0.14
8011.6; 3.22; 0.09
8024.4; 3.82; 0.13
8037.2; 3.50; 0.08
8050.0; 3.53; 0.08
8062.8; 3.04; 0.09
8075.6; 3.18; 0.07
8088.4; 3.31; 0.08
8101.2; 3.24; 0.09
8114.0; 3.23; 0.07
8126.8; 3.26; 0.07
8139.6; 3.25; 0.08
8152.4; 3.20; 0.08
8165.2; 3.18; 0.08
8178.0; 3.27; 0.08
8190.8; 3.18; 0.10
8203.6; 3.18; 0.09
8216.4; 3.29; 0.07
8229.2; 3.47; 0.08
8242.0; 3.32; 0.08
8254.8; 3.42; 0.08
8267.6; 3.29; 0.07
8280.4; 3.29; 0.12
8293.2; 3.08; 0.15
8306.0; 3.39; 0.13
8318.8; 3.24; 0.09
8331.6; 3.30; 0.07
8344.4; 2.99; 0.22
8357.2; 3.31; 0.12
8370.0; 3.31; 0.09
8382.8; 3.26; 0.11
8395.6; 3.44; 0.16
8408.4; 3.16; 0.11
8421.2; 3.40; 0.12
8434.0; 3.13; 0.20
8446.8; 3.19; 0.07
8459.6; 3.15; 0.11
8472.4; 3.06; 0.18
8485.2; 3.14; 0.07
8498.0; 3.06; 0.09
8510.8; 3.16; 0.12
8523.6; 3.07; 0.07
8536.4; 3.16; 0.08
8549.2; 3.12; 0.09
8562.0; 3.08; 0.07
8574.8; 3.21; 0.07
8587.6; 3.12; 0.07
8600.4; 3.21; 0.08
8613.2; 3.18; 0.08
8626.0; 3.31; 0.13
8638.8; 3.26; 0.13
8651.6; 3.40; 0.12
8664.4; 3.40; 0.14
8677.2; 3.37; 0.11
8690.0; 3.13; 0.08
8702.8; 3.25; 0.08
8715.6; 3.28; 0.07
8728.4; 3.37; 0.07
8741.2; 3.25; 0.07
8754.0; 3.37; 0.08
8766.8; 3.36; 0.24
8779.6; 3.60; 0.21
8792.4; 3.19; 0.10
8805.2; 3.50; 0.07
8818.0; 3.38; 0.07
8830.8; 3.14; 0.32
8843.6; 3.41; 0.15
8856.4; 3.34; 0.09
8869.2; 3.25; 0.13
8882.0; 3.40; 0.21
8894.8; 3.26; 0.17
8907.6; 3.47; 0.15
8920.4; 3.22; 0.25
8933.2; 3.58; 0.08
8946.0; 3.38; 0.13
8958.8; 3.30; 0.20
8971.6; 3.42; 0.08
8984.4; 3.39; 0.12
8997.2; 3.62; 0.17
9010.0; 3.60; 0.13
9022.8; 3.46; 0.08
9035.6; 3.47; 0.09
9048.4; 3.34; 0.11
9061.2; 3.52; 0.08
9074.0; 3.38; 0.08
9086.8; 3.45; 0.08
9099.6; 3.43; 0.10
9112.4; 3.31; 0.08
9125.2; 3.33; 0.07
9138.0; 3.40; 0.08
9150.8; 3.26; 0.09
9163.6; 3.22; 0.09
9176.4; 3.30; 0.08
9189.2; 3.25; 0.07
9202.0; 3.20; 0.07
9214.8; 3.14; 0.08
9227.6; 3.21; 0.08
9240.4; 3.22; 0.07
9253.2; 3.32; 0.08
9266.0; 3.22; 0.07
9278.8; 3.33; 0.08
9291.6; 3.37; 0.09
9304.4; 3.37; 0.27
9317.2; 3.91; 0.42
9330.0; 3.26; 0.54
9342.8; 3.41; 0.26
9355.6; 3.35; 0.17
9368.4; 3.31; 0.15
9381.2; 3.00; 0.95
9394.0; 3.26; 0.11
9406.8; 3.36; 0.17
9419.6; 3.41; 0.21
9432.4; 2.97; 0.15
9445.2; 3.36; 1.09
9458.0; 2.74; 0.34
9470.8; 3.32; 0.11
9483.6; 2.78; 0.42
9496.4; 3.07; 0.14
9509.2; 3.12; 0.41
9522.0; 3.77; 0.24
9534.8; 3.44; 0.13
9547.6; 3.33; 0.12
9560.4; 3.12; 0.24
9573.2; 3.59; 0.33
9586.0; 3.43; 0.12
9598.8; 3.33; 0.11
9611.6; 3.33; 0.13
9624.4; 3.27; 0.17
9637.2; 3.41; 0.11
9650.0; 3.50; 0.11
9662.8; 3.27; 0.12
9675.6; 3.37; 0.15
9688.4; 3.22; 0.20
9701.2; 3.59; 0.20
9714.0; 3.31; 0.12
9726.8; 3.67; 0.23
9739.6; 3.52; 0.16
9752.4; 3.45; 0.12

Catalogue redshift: 0.19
